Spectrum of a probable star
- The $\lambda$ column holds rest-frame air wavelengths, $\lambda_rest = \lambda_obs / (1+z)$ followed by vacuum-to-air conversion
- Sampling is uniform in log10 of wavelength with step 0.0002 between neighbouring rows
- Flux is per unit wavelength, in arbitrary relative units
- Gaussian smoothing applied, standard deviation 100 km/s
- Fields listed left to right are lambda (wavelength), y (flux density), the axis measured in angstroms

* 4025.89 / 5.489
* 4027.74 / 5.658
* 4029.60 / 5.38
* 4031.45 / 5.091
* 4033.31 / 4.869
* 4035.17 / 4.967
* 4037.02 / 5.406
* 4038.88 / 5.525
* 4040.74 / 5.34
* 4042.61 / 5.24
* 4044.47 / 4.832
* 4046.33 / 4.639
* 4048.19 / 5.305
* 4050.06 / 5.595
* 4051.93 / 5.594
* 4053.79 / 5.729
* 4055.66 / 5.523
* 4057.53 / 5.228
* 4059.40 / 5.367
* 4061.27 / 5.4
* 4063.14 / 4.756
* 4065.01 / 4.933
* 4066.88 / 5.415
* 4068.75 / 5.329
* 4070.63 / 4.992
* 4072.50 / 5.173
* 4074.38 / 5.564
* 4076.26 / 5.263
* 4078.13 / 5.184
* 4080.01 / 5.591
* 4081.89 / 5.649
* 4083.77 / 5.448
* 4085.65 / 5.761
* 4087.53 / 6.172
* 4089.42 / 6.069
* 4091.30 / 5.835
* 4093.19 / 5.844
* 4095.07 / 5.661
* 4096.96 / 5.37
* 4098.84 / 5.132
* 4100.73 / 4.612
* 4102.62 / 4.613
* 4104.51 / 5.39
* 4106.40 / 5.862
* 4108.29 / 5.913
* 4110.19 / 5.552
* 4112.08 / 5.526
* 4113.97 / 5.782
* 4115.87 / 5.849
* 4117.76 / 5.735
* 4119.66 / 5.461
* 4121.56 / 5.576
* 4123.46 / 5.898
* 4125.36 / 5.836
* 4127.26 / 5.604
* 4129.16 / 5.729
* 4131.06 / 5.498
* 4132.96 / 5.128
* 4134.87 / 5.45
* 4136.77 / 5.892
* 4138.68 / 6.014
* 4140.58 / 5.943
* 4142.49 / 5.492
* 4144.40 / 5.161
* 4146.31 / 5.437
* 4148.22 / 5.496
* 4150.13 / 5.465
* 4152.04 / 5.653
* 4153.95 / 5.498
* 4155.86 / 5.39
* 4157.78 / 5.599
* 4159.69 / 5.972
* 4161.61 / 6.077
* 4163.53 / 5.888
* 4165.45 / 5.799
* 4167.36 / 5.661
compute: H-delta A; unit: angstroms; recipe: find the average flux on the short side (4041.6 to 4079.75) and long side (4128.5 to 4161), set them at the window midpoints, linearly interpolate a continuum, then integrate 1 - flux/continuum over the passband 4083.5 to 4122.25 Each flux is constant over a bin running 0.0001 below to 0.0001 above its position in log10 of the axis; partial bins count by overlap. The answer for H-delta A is -1.15 angstroms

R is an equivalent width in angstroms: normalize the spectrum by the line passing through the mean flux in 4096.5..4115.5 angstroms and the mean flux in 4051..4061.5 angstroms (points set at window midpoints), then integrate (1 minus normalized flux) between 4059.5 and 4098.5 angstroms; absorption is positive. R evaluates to -0.2 angstroms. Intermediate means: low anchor 5.48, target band 5.46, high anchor 5.39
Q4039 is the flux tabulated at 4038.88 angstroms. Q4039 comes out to 5.525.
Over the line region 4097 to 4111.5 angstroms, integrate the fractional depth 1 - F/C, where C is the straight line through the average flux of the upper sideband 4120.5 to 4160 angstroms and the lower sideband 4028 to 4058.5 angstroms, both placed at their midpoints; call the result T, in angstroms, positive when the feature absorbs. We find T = 0.5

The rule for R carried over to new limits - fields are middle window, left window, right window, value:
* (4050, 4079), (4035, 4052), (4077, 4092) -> 0.9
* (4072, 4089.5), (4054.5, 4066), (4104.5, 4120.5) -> -0.6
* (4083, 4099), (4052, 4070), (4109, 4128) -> -0.7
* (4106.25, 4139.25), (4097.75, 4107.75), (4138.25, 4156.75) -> -2.1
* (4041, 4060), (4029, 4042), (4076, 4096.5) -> 0.2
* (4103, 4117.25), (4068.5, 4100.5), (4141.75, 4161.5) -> -0.3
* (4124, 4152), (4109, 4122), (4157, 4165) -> 0.8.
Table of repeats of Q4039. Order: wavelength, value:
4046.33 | 4.639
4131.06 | 5.498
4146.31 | 5.437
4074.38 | 5.564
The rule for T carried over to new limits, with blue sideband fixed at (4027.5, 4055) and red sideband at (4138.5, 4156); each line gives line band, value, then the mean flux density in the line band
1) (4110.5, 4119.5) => -0.37 angstroms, 5.69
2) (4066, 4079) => 0.19 angstroms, 5.28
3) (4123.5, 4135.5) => -0.16 angstroms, 5.57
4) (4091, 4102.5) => 0.18 angstroms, 5.33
